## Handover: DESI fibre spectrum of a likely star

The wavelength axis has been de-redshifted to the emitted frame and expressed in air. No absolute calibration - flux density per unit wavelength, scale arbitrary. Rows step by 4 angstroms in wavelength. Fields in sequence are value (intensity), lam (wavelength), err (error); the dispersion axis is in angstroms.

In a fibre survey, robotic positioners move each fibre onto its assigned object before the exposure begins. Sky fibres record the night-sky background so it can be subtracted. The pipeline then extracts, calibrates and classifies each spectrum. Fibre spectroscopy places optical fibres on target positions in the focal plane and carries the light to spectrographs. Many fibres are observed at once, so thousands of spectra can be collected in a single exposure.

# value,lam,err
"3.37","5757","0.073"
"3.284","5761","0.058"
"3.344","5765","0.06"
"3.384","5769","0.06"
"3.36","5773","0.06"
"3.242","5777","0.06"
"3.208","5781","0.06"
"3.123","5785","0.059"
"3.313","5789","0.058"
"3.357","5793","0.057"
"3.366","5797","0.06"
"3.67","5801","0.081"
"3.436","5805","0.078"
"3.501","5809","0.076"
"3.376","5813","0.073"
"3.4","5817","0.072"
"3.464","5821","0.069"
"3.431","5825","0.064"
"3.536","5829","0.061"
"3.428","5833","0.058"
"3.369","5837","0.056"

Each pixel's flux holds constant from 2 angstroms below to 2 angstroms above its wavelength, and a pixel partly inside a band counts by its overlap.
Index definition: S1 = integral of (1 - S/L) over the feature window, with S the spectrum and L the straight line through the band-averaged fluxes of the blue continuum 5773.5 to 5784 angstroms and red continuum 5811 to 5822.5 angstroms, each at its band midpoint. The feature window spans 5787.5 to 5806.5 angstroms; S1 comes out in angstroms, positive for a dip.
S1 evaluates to -0.6 angstroms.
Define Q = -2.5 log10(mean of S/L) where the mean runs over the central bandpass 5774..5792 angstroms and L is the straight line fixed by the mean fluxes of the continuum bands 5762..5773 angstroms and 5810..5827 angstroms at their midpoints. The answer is 0.05 mag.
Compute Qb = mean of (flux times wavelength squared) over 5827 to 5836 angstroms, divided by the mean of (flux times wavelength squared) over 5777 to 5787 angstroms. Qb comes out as 1.1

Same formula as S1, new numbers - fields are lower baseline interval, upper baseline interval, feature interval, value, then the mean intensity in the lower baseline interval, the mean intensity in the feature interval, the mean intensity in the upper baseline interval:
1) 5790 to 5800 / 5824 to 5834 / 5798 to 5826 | -0.3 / 3.39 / 3.47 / 3.47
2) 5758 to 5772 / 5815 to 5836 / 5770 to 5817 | 0.4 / 3.34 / 3.36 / 3.45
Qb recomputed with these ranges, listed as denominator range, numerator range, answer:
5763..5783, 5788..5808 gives 1.05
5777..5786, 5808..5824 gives 1.09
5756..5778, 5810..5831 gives 1.05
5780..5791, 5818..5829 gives 1.09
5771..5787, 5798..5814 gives 1.09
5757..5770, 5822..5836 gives 1.06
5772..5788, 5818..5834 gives 1.09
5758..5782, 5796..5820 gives 1.06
